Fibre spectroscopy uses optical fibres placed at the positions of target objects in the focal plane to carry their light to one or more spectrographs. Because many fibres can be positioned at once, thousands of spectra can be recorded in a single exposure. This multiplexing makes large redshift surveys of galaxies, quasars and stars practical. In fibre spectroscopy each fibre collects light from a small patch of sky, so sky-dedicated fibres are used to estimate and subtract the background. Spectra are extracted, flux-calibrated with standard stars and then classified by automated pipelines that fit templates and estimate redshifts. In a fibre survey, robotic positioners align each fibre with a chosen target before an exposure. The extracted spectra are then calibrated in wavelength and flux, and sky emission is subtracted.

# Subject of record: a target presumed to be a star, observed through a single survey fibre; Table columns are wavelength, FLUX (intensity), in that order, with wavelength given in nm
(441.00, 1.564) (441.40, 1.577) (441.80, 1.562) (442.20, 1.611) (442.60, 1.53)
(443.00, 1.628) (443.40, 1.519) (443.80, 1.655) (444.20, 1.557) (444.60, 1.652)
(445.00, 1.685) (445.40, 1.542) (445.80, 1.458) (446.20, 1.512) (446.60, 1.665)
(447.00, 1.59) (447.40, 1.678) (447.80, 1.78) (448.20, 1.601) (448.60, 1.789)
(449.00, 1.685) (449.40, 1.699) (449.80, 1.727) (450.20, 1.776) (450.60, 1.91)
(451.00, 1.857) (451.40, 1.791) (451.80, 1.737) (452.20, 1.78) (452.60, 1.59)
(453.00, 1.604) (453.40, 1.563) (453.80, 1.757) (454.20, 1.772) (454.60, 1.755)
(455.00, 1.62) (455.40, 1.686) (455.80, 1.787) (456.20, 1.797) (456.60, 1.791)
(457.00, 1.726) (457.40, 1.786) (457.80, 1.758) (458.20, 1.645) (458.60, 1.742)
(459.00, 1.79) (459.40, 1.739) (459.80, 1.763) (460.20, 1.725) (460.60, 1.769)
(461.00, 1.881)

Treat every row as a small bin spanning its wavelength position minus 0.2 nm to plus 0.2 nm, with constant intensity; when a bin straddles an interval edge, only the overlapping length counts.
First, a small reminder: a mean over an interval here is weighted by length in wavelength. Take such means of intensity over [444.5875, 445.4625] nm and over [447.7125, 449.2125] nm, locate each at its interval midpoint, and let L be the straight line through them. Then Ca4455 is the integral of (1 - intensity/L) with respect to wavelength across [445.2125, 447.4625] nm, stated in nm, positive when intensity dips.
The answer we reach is 0.13 nm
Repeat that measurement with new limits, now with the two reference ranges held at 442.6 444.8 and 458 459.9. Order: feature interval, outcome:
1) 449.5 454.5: -0.20 nm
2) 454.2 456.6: -0.05 nm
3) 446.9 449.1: -0.08 nm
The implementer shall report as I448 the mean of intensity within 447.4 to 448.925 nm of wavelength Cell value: 1.71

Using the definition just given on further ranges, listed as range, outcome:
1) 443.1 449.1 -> 1.62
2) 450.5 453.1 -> 1.75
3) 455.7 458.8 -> 1.75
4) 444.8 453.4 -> 1.69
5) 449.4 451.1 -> 1.8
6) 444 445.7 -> 1.6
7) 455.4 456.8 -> 1.78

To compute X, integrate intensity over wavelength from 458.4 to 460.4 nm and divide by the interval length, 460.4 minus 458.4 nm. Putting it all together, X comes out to 1.75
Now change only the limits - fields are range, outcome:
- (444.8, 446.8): 1.57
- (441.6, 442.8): 1.57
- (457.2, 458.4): 1.73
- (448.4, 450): 1.73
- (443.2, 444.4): 1.58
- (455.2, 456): 1.74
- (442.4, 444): 1.58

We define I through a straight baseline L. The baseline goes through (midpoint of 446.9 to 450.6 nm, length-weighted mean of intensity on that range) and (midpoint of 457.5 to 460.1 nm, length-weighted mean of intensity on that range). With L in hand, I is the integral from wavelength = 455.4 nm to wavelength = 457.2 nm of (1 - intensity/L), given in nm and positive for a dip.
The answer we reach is -0.032 nm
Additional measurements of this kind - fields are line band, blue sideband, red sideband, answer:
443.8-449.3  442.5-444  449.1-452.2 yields 0.14 nm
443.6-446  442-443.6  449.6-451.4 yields 0.06 nm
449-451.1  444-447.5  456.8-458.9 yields -0.18 nm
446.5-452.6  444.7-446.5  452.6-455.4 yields -0.45 nm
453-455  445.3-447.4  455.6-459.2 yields 0.01 nm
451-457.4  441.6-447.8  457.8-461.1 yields -0.10 nm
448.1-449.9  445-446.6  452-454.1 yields -0.12 nm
